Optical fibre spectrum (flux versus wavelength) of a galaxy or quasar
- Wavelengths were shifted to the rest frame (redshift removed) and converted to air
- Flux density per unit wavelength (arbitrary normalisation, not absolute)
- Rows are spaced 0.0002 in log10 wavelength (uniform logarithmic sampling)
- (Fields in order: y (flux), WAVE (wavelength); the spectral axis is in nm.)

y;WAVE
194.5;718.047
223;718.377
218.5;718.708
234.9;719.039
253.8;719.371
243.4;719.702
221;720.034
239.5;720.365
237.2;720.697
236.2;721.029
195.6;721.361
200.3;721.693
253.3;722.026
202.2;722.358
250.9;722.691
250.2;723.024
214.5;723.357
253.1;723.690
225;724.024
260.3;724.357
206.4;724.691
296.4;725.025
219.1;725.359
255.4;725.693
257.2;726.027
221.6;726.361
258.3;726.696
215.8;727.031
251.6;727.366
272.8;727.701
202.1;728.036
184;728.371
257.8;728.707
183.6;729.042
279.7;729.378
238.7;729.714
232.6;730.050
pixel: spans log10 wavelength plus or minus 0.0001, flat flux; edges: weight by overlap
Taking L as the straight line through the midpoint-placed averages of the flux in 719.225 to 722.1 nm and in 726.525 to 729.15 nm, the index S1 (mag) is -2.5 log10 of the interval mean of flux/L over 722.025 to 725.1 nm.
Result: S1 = -0.042 mag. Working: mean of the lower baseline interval 230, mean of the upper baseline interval 229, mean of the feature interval 239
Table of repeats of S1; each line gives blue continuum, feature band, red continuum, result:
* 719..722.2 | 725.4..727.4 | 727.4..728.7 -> -0.06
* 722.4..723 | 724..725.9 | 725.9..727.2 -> -0.03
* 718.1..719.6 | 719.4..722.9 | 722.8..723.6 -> 0.02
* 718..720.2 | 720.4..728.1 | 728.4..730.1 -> -0.02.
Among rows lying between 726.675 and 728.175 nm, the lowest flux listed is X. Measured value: 202.1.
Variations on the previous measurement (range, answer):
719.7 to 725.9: 195.6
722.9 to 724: 214.5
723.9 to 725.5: 206.4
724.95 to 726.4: 219.1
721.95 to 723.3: 202.2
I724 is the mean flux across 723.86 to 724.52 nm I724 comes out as 243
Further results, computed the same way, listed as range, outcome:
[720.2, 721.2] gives 237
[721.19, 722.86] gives 221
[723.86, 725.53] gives 242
